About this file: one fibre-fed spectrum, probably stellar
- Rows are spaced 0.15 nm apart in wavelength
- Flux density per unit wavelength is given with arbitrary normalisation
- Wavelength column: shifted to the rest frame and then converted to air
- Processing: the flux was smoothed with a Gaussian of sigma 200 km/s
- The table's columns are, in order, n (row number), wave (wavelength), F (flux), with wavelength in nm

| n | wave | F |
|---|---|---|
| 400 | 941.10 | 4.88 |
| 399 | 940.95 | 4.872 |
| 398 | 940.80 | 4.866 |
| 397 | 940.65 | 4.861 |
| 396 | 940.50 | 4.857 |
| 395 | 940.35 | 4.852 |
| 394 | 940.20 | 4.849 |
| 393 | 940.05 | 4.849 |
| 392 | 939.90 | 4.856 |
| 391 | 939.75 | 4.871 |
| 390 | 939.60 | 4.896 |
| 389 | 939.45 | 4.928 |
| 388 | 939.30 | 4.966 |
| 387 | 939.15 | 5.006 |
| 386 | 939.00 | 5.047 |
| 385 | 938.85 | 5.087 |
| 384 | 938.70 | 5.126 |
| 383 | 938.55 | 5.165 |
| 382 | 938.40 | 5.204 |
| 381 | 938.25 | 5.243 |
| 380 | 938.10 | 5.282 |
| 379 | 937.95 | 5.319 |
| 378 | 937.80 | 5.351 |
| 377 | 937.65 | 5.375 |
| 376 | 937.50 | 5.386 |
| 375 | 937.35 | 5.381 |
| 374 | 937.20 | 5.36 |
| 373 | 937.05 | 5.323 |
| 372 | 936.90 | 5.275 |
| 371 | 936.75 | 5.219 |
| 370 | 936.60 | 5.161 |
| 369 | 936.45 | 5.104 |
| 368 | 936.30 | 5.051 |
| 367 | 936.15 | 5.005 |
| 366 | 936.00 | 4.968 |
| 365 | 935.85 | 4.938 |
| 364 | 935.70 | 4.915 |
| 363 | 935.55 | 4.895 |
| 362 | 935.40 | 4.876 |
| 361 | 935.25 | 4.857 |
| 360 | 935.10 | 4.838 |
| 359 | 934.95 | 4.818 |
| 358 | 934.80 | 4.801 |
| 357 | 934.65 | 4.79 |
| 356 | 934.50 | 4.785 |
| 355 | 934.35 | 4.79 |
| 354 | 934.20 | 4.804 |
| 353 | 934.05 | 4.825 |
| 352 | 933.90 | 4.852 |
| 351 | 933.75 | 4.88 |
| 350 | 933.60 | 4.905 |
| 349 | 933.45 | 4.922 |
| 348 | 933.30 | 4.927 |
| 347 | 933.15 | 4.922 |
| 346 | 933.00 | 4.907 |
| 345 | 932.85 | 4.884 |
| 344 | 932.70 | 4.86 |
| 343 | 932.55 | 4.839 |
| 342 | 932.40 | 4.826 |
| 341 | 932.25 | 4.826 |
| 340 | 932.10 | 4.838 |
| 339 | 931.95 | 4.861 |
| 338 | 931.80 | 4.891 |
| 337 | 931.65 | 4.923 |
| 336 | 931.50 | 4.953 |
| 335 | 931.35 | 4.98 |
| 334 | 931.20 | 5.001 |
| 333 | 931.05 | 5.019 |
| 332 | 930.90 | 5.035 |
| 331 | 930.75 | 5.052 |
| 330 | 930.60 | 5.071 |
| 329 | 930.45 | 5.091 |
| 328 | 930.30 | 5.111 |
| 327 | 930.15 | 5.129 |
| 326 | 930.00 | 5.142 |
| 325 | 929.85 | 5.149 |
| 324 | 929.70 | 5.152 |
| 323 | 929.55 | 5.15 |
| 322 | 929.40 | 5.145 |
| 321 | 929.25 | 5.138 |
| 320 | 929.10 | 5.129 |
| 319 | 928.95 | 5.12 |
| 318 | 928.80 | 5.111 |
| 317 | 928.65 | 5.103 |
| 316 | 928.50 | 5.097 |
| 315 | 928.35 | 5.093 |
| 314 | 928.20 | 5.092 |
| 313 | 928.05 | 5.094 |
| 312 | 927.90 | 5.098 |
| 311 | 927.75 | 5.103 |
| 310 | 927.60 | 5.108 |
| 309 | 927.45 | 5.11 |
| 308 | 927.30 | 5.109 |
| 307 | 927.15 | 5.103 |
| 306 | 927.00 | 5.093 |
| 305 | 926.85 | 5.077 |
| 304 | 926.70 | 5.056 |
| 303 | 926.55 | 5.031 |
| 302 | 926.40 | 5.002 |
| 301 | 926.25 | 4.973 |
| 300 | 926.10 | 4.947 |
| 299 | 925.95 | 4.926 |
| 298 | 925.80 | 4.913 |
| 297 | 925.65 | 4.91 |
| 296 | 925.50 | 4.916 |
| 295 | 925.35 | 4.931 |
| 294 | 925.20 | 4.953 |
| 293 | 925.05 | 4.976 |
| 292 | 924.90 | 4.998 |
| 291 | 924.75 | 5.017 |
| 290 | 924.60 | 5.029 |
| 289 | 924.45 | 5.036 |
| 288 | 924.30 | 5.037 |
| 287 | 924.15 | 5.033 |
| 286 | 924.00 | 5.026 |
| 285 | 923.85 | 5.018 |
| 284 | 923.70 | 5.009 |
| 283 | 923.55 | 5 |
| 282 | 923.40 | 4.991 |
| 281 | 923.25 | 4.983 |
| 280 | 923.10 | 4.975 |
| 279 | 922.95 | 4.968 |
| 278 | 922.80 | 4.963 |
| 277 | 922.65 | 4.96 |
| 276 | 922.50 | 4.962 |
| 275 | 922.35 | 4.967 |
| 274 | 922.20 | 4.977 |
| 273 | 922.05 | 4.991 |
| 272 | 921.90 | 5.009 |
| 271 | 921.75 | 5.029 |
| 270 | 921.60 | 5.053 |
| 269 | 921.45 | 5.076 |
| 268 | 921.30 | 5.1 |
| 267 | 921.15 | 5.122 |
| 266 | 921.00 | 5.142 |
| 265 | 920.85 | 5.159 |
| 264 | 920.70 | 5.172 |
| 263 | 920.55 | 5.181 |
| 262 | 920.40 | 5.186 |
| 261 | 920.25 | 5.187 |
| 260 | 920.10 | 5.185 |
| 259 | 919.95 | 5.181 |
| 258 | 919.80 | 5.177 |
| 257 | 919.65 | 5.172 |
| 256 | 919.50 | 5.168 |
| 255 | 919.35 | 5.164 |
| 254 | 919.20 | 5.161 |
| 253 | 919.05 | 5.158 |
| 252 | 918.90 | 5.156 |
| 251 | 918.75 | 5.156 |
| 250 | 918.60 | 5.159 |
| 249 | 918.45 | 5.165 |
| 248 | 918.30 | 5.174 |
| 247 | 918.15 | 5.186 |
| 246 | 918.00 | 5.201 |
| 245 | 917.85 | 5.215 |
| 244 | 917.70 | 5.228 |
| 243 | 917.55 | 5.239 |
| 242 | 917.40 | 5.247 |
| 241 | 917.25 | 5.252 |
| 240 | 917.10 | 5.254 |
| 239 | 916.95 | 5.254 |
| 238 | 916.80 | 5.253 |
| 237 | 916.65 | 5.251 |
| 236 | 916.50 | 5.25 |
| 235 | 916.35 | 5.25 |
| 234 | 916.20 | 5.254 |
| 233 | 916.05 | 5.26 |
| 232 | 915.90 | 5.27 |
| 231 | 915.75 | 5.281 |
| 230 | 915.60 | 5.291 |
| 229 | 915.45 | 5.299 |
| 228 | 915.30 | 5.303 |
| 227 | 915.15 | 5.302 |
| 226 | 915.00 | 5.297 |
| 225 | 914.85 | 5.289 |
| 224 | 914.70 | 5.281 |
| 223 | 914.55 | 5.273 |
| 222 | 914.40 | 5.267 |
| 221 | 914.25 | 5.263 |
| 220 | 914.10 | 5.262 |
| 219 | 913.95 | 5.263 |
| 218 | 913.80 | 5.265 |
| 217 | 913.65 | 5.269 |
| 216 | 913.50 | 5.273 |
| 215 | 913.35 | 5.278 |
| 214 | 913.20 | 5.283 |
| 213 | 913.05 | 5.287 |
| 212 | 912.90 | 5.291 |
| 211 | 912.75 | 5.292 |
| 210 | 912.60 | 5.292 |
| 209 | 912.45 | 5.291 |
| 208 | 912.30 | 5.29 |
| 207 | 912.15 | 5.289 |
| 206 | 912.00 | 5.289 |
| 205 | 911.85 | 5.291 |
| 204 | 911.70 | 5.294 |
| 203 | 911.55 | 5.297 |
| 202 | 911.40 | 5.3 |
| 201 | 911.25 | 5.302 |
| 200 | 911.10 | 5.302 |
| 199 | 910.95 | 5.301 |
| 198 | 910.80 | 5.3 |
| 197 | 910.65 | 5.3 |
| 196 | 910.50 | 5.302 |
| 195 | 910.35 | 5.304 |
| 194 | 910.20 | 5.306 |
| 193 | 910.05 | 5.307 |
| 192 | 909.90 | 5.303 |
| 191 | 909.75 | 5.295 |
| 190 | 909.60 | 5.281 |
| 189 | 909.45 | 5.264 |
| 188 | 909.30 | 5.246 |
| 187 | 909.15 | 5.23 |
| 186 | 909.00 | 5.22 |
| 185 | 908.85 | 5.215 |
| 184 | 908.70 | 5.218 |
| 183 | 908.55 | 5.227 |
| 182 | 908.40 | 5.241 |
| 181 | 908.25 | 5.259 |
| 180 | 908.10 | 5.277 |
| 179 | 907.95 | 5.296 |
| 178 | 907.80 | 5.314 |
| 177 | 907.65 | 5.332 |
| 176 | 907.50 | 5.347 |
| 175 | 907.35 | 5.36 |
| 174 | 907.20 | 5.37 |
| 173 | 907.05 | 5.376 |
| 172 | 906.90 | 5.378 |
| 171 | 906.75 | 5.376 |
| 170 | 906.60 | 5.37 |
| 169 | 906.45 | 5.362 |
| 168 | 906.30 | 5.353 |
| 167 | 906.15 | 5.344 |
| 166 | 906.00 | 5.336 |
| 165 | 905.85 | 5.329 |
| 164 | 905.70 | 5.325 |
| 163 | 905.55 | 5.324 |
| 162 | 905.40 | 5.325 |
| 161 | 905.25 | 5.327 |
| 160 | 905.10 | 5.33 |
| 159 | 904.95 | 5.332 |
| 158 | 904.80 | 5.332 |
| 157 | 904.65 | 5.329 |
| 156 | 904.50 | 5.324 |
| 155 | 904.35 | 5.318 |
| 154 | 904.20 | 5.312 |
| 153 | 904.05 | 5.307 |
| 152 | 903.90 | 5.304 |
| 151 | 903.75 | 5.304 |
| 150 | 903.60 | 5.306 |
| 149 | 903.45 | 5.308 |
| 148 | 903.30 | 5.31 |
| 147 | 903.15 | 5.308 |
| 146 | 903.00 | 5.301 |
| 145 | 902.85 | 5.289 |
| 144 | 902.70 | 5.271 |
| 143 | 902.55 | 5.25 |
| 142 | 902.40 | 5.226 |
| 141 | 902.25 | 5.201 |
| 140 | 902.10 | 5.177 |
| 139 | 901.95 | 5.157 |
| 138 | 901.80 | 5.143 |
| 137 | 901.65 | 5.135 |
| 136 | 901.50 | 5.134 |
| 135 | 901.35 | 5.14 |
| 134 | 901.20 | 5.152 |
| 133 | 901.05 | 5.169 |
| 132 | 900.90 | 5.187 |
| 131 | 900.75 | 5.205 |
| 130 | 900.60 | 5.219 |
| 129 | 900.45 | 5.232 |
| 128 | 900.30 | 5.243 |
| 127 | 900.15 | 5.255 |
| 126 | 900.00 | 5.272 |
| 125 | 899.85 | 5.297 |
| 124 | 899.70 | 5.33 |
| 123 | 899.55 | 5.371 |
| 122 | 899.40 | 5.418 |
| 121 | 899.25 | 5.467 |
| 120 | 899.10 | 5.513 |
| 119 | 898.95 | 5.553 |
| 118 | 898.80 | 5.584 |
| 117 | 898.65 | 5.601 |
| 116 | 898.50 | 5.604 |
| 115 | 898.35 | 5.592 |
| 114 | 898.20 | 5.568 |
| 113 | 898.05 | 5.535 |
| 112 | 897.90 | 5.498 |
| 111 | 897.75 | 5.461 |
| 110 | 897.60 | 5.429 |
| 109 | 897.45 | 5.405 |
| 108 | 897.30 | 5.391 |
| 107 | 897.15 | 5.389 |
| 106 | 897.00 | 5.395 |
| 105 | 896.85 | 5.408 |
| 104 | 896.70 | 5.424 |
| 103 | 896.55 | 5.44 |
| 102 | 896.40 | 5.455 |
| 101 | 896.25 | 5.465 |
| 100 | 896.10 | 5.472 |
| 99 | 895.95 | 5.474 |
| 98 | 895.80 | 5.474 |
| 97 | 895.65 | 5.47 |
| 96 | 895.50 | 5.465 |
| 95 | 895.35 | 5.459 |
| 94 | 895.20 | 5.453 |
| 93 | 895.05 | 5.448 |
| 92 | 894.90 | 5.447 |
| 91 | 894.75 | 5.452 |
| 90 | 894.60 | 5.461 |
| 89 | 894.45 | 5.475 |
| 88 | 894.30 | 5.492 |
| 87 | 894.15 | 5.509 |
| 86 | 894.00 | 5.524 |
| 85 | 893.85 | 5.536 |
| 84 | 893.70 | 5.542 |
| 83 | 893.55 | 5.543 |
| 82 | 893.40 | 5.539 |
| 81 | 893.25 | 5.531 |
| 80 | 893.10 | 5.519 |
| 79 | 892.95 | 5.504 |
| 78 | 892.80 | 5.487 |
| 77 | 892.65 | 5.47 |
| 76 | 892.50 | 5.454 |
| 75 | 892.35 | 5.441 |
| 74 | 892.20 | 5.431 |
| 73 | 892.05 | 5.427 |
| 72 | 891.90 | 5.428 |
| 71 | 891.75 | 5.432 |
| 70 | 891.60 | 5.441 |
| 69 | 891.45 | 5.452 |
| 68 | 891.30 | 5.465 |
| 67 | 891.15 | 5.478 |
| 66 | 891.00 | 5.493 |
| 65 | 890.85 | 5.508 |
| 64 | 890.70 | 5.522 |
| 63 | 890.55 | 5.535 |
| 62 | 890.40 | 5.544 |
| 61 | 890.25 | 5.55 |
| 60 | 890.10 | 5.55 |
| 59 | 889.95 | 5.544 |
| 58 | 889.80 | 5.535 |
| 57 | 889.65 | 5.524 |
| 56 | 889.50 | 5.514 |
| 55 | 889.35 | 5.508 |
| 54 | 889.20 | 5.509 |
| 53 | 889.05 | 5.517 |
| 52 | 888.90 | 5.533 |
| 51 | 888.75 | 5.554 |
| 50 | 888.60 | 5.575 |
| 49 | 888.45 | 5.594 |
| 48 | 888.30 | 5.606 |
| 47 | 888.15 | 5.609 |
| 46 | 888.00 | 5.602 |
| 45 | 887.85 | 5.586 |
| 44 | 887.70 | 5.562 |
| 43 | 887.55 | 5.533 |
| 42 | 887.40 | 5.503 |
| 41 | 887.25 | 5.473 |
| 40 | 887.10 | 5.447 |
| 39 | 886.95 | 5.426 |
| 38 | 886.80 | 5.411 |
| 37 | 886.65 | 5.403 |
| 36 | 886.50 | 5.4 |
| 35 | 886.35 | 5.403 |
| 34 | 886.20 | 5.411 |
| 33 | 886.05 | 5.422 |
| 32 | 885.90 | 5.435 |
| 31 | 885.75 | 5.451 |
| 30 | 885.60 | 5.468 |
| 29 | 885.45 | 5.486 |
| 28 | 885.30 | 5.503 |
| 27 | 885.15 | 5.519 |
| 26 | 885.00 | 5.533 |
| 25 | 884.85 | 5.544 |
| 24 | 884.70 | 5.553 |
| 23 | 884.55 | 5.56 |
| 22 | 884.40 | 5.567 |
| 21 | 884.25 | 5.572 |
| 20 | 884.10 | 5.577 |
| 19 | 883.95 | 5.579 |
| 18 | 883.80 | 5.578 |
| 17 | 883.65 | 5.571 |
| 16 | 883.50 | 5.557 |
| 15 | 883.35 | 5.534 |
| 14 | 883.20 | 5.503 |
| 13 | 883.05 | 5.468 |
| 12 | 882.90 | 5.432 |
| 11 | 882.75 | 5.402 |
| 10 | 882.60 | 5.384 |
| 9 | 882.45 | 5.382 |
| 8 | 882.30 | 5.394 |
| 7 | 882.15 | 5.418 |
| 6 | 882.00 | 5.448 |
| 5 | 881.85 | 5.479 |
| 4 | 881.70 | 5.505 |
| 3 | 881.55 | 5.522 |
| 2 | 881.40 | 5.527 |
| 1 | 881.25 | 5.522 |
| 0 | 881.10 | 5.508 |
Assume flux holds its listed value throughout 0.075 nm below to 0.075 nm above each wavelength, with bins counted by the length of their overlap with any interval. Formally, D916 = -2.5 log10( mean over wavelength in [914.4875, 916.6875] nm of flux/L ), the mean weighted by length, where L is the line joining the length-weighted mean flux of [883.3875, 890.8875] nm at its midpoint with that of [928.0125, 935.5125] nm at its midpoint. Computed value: -0.02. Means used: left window 5.52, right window 4.97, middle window 5.28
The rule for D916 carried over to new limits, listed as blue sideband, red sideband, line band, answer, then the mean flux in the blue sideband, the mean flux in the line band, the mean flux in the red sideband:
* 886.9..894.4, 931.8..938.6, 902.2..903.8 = 0.019 mag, 5.51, 5.28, 5.01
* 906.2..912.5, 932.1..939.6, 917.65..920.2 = 0.004 mag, 5.3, 5.18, 5.01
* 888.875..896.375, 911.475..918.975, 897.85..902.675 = 0.018 mag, 5.49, 5.32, 5.26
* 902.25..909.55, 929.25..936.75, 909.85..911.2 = -0.012 mag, 5.31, 5.3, 4.95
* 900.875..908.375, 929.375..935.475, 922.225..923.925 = 0.016 mag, 5.29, 4.98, 4.94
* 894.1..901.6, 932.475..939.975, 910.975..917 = -0.008 mag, 5.41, 5.28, 5.02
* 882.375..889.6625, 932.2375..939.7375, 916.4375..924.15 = 0.010 mag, 5.51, 5.12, 5.01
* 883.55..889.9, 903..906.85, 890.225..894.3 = -0.007 mag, 5.52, 5.49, 5.33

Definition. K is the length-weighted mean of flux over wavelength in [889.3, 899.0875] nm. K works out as 5.49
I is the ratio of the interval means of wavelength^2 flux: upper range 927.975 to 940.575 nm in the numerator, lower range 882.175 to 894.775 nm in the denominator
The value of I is 1.0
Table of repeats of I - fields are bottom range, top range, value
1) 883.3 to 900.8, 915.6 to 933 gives 0.99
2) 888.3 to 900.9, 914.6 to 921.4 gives 1.00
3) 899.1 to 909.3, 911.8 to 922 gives 1.02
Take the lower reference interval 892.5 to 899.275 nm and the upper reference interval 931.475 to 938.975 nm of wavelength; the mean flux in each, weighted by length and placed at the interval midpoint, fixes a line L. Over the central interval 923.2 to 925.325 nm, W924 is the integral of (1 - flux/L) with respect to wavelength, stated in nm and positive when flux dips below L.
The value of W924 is 0.06 nm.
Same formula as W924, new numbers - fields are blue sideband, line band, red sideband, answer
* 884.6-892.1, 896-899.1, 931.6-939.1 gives -0.05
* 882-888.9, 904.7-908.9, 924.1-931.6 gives -0.04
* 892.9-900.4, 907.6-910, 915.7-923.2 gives 0.01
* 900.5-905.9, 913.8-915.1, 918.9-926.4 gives -0.04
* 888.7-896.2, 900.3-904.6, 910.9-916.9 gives 0.12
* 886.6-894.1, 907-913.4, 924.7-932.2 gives -0.03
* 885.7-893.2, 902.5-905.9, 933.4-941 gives 0.02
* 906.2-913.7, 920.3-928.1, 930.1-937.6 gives 0.11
